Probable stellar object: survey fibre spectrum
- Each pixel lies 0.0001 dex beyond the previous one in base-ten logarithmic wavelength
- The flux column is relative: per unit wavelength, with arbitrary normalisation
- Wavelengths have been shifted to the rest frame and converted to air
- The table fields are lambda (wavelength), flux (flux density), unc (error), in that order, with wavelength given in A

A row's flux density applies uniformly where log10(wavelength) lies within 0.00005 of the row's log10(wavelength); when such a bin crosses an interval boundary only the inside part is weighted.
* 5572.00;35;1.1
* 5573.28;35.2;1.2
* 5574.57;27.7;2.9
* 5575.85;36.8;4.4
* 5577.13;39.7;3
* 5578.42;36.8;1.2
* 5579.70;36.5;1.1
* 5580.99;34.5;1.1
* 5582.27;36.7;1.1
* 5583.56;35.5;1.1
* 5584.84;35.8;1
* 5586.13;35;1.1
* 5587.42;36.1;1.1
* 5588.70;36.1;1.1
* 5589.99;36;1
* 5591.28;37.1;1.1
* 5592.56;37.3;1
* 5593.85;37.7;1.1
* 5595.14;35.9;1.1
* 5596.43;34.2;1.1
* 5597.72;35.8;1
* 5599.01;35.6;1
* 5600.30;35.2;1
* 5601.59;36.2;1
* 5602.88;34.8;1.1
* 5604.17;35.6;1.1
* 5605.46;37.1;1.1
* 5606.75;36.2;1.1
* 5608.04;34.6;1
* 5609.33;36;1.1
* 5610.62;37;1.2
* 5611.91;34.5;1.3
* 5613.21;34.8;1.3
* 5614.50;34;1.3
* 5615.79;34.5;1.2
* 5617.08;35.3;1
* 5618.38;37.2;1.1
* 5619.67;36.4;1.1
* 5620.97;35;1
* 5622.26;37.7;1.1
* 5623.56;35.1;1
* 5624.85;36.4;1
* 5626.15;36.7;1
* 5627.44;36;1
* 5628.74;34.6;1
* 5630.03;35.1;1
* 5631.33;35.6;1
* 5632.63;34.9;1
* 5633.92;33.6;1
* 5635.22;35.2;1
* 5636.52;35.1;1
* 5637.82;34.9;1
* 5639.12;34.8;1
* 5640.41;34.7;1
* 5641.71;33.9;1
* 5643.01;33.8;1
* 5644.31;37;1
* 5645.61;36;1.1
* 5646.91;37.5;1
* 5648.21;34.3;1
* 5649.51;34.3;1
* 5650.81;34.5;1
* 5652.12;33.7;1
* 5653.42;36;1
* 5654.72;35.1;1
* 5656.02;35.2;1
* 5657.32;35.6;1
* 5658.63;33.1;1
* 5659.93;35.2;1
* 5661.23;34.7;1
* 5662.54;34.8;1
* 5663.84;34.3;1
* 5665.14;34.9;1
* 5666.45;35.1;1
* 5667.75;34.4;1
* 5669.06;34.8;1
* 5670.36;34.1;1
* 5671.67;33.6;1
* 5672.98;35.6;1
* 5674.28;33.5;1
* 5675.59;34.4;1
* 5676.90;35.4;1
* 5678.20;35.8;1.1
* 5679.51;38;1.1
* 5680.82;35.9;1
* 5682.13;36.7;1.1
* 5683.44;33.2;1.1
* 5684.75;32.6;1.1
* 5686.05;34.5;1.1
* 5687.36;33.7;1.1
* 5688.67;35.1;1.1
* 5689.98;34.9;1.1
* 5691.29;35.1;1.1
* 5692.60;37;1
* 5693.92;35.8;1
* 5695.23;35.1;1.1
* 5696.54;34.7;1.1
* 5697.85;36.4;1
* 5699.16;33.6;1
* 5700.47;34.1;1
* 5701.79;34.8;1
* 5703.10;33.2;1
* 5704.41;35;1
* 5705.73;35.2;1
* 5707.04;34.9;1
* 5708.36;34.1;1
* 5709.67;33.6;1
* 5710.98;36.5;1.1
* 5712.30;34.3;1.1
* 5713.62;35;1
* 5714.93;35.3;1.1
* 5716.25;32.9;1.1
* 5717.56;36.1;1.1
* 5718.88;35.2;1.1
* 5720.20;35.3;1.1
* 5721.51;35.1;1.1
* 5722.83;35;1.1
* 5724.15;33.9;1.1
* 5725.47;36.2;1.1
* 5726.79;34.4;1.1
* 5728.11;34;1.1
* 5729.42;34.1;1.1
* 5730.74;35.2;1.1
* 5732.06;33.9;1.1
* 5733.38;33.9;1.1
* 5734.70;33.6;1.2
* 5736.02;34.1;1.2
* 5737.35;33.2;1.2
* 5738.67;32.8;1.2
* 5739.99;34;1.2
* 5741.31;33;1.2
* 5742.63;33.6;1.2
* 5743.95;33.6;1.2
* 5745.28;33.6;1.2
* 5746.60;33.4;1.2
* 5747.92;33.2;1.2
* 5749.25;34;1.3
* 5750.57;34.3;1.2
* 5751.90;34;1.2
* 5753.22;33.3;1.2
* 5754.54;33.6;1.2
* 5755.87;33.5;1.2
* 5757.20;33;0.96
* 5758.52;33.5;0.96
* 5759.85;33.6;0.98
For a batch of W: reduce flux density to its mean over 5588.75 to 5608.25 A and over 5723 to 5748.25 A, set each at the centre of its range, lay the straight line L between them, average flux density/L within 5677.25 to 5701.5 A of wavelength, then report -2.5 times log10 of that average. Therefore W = -0.02 mag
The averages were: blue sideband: 36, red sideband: 33.9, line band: 35.1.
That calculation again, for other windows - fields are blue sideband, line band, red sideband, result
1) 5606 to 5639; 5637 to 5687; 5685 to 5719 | 0.01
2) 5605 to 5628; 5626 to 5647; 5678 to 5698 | 0.01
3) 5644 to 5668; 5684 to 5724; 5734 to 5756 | -0.02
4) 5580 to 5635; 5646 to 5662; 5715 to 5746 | 0.01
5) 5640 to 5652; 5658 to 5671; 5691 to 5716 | 0.01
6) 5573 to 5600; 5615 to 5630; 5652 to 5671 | -0.02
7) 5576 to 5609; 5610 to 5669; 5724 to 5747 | 0.01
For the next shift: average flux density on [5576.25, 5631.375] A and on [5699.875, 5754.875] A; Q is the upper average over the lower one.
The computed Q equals 0.95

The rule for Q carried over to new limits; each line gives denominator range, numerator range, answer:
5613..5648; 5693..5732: 0.98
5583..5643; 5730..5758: 0.95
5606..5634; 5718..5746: 0.96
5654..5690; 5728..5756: 0.97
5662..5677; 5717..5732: 1.01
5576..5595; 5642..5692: 0.96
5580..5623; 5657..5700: 0.97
